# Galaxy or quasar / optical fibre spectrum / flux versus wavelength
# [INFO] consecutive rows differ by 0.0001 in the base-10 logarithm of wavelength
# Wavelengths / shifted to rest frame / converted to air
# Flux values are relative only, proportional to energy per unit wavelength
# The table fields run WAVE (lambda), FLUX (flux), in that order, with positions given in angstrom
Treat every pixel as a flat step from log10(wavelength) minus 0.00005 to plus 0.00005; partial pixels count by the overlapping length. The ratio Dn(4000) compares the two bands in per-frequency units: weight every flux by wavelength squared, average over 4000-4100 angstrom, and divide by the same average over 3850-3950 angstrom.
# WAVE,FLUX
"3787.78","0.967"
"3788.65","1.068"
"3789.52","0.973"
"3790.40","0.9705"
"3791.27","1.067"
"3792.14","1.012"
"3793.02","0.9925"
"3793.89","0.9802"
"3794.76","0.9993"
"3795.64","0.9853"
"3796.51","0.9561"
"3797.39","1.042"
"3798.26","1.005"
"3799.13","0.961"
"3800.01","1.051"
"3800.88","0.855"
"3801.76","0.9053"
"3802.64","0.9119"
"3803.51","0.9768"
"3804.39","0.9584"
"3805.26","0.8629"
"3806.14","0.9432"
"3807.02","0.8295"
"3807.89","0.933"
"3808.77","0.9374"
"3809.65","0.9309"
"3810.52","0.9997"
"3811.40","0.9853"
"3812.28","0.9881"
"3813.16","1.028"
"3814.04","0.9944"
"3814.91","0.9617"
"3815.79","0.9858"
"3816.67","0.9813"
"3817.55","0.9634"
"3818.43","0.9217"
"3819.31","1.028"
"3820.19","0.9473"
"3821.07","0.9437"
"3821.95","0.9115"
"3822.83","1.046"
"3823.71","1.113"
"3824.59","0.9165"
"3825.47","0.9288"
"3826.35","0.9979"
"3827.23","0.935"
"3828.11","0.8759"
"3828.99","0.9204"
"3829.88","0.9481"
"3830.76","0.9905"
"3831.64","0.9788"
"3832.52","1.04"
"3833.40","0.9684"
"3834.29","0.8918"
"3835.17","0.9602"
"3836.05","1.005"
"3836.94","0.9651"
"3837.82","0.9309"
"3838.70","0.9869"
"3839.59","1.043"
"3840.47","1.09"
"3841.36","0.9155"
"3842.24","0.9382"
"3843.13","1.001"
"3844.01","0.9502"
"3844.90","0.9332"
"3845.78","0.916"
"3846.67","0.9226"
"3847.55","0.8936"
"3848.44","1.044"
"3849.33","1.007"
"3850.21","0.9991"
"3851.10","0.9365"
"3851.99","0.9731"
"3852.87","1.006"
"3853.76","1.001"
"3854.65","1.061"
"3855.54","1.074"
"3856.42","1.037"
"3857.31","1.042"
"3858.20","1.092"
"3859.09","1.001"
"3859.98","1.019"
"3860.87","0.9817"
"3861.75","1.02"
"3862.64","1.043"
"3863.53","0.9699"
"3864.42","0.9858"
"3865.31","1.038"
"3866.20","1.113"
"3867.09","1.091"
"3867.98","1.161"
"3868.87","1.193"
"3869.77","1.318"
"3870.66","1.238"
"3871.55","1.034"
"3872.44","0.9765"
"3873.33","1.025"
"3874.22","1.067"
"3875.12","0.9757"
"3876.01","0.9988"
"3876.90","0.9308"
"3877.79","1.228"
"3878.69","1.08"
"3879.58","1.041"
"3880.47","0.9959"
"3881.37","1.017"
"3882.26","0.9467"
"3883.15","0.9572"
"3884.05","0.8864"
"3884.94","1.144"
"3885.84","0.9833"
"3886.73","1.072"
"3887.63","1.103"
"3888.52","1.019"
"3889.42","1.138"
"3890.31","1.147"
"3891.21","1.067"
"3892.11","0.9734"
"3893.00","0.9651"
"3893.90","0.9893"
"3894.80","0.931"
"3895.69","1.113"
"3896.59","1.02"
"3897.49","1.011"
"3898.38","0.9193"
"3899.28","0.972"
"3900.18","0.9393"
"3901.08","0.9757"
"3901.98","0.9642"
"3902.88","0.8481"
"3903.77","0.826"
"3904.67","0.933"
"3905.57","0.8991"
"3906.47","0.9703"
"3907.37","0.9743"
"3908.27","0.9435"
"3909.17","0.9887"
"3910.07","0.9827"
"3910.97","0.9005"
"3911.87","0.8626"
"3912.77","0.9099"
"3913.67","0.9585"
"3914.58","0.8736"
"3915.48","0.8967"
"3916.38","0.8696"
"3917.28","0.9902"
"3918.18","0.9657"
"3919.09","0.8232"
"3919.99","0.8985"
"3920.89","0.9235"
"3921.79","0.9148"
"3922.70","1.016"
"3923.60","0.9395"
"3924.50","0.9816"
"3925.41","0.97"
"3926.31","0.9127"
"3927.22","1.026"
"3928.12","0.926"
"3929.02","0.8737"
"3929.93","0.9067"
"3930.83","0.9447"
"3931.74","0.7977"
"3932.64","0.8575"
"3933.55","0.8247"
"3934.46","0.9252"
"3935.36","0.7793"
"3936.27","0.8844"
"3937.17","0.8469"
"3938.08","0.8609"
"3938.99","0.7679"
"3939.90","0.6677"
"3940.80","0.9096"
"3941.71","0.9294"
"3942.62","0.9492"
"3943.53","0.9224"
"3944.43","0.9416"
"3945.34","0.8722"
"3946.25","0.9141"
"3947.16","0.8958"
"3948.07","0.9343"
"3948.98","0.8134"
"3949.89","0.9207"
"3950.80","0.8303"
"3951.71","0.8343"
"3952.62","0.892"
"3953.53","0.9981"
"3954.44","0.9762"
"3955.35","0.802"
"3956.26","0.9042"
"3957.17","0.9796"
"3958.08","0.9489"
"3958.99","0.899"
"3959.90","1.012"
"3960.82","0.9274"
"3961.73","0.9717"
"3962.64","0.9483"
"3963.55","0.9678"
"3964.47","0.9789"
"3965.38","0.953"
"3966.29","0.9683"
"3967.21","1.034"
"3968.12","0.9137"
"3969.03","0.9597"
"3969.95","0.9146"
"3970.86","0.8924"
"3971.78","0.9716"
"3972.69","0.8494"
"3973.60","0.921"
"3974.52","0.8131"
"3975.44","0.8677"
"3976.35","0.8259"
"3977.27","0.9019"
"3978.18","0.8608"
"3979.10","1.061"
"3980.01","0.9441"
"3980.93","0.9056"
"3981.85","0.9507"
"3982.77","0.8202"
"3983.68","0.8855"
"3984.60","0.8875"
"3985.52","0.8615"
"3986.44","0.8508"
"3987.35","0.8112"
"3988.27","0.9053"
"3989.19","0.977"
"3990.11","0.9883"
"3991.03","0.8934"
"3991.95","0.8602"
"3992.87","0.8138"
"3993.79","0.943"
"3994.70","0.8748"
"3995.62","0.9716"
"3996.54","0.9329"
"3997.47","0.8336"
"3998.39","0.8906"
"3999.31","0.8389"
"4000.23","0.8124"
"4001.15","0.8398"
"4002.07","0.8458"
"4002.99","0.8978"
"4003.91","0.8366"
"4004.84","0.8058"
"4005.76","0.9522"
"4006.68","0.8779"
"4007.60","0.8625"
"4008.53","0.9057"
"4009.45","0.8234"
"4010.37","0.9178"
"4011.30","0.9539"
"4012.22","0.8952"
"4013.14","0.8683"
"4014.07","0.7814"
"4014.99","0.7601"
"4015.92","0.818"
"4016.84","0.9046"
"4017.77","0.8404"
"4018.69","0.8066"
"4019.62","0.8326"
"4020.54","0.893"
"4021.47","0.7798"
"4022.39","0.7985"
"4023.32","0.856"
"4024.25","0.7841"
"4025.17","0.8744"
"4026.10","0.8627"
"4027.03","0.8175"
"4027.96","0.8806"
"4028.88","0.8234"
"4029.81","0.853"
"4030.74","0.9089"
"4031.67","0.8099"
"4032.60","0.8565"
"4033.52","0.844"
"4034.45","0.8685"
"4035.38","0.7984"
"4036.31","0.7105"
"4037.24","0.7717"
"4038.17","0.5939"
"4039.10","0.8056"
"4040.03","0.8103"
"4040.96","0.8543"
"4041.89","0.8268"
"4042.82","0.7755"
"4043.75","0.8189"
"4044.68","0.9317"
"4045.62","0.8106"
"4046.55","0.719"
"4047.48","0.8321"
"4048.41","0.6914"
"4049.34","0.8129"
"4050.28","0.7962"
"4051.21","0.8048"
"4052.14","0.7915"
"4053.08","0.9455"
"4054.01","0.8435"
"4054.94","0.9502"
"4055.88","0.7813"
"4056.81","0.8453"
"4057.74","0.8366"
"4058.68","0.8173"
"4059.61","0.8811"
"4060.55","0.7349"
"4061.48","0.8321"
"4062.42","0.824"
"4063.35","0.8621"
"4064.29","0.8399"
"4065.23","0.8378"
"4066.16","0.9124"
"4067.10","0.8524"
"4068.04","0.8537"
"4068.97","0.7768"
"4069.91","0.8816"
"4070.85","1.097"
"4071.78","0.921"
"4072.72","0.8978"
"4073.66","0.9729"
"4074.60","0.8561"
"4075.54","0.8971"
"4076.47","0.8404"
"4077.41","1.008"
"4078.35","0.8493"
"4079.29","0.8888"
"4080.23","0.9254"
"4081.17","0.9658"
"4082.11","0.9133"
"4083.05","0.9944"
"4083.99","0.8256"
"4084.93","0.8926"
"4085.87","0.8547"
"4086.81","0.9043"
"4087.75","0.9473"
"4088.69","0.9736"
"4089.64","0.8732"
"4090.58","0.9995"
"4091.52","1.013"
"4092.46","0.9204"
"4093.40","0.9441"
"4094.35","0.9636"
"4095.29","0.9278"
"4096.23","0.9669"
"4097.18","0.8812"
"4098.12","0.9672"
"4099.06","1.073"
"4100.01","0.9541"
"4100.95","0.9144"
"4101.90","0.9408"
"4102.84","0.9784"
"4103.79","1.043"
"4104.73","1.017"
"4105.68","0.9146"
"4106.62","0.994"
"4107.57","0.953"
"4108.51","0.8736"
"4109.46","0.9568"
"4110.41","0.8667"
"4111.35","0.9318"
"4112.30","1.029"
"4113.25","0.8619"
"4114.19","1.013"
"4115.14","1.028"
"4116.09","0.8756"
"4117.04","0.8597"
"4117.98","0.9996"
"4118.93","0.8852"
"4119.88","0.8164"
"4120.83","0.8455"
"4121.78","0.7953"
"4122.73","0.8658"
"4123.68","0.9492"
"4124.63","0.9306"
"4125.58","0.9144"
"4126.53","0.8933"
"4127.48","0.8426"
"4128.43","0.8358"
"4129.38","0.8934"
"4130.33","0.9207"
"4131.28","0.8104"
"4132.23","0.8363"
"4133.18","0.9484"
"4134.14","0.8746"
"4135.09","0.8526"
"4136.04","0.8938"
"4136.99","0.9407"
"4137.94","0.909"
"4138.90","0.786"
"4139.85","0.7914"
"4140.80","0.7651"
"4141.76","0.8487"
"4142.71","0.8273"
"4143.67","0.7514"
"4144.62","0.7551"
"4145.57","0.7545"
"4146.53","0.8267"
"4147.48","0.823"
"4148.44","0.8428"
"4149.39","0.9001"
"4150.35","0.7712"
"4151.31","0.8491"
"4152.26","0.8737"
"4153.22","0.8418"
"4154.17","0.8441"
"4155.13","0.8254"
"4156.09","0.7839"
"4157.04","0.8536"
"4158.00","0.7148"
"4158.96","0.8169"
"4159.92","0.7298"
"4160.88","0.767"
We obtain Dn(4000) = 1.0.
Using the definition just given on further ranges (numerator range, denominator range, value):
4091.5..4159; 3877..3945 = 1.04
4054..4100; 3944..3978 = 1.04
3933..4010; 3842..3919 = 0.94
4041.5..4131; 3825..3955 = 1.02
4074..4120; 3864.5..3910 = 1.02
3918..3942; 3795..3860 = 0.96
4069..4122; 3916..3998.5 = 1.10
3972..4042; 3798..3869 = 0.96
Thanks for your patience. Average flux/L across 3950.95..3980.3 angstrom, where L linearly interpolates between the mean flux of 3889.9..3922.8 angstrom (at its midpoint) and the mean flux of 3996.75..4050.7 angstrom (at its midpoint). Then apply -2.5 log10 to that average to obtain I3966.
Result -0.04 mag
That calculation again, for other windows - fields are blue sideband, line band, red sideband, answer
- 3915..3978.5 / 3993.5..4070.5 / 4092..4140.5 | 0.09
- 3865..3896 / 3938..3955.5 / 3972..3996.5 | 0.08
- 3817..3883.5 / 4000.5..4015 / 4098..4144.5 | 0.09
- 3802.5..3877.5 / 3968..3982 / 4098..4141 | 0.05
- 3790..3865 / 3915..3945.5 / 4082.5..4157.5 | 0.06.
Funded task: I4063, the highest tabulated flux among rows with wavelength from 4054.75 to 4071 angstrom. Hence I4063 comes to 1.097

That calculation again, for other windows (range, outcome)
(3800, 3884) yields 1.318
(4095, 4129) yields 1.073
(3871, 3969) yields 1.228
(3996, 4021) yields 0.9539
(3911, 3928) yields 1.026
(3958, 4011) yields 1.061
